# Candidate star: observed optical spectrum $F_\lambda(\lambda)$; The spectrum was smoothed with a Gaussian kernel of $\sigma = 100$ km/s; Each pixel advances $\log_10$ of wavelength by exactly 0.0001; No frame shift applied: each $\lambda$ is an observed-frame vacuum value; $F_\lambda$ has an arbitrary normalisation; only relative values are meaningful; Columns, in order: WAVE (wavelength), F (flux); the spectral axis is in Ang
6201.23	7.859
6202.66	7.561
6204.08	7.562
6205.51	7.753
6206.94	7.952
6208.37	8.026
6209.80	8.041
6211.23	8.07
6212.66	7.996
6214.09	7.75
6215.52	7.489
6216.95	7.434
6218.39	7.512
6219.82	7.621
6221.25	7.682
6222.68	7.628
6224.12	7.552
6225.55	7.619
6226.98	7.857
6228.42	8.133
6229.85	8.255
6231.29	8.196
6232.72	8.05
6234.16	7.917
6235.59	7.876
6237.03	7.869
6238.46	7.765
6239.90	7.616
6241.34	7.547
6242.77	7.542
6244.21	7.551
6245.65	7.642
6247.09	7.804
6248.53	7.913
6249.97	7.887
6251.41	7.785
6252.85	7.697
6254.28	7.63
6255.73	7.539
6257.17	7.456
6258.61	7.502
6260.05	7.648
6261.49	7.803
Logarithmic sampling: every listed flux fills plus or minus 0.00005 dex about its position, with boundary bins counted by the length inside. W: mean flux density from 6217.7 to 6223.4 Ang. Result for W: 7.62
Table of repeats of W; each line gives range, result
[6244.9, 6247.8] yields 7.71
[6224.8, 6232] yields 8.01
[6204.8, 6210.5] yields 7.94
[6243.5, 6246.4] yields 7.59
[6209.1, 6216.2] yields 7.87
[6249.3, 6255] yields 7.76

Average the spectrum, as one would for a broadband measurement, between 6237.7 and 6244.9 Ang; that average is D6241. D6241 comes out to 7.61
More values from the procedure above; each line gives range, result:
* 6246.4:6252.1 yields 7.84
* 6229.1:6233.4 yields 8.18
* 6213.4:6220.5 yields 7.56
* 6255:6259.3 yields 7.48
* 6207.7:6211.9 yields 8.05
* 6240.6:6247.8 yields 7.61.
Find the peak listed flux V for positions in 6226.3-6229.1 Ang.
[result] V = 8.133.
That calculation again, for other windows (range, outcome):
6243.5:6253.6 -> 7.913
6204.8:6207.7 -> 7.952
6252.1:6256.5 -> 7.697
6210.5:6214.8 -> 8.07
